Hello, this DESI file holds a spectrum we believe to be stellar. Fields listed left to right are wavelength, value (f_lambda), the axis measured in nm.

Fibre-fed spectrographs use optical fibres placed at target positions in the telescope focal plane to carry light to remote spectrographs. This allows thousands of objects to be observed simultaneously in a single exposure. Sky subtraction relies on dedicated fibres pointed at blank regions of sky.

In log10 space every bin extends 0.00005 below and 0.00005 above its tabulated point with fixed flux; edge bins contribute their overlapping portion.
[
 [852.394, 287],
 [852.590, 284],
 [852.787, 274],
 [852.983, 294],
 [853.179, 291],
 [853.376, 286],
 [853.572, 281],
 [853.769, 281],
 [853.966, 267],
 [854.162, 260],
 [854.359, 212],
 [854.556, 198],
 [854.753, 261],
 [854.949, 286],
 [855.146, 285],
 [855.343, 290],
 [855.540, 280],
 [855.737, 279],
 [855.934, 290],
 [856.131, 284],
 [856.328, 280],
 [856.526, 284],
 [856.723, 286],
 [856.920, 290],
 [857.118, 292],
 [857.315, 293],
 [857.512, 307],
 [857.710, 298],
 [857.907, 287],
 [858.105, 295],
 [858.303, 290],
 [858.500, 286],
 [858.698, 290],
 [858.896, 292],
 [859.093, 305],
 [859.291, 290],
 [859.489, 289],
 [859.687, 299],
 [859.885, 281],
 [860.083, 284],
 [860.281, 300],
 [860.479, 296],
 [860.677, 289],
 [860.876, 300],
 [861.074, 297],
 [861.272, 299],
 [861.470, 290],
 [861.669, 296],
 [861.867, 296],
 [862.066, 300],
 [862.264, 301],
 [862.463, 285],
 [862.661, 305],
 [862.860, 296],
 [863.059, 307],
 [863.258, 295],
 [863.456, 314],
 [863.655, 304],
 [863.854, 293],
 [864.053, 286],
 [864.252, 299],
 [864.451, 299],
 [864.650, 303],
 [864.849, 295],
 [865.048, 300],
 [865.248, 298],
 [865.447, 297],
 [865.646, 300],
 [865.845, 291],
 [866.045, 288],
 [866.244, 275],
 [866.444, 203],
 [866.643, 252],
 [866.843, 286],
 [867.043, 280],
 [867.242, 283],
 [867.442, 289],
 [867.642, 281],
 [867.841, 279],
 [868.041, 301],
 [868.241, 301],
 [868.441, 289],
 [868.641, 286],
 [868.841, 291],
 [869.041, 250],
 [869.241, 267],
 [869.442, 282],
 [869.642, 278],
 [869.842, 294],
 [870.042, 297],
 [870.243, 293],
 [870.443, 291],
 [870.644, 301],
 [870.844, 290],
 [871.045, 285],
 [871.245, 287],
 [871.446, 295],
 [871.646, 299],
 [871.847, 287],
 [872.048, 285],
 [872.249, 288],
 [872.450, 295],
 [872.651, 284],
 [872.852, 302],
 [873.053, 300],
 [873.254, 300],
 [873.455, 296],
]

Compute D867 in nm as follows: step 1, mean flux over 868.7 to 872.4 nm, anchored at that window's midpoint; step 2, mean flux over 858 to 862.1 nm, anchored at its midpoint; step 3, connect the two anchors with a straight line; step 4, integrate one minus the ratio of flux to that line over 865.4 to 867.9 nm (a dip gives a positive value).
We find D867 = 0.107 nm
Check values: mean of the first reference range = 293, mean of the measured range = 277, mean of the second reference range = 287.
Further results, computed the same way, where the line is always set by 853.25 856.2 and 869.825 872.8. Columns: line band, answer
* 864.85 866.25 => -0.05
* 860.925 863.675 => -0.19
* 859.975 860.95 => -0.06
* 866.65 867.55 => 0.01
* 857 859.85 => -0.20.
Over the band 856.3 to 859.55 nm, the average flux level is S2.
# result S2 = 292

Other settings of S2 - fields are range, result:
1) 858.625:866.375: 295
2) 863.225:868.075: 287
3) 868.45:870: 280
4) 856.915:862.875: 294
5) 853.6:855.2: 257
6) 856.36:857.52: 290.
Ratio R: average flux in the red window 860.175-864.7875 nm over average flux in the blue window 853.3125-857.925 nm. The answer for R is 1.1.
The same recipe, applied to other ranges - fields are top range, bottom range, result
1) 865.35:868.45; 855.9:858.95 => 0.97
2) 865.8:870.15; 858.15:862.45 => 0.95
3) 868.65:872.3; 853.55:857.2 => 1.05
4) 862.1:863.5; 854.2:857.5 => 1.09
